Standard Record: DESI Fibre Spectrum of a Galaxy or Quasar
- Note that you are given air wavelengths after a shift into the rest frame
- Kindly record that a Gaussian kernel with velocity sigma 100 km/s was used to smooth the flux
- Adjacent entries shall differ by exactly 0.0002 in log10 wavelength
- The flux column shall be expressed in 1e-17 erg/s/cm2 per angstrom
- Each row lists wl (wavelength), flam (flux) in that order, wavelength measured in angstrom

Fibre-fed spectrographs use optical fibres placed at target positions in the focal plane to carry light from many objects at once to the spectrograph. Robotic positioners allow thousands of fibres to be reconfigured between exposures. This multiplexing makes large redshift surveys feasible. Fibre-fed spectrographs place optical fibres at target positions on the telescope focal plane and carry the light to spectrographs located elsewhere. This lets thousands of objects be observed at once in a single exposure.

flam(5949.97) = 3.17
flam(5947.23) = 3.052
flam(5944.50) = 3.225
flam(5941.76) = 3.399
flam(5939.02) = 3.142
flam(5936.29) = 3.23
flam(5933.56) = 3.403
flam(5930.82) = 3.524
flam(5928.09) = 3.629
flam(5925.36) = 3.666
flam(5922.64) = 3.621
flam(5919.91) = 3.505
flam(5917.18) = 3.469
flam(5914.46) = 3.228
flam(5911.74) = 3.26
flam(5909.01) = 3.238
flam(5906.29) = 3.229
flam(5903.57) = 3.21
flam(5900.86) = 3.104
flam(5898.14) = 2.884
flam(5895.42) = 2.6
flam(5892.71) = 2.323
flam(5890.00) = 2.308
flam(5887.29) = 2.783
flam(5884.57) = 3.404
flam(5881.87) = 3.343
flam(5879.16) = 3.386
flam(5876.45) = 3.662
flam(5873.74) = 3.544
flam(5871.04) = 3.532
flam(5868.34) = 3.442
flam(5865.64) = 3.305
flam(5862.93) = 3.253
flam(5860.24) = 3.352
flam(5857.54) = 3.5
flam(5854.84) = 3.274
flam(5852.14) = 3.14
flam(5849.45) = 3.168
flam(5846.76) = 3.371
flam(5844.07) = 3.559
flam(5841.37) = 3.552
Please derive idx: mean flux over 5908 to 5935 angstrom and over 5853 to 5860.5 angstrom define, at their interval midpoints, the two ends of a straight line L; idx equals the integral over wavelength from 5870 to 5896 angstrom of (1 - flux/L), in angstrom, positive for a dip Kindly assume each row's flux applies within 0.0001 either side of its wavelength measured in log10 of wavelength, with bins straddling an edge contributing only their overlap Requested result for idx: 2.3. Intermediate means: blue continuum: 3.36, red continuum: 3.46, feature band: 3.1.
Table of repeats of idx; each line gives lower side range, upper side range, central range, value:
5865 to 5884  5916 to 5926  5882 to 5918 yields 5.2 angstrom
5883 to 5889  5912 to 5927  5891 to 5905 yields 1.8 angstrom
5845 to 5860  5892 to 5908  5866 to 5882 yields -1.8 angstrom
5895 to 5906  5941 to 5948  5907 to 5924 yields -1.6 angstrom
